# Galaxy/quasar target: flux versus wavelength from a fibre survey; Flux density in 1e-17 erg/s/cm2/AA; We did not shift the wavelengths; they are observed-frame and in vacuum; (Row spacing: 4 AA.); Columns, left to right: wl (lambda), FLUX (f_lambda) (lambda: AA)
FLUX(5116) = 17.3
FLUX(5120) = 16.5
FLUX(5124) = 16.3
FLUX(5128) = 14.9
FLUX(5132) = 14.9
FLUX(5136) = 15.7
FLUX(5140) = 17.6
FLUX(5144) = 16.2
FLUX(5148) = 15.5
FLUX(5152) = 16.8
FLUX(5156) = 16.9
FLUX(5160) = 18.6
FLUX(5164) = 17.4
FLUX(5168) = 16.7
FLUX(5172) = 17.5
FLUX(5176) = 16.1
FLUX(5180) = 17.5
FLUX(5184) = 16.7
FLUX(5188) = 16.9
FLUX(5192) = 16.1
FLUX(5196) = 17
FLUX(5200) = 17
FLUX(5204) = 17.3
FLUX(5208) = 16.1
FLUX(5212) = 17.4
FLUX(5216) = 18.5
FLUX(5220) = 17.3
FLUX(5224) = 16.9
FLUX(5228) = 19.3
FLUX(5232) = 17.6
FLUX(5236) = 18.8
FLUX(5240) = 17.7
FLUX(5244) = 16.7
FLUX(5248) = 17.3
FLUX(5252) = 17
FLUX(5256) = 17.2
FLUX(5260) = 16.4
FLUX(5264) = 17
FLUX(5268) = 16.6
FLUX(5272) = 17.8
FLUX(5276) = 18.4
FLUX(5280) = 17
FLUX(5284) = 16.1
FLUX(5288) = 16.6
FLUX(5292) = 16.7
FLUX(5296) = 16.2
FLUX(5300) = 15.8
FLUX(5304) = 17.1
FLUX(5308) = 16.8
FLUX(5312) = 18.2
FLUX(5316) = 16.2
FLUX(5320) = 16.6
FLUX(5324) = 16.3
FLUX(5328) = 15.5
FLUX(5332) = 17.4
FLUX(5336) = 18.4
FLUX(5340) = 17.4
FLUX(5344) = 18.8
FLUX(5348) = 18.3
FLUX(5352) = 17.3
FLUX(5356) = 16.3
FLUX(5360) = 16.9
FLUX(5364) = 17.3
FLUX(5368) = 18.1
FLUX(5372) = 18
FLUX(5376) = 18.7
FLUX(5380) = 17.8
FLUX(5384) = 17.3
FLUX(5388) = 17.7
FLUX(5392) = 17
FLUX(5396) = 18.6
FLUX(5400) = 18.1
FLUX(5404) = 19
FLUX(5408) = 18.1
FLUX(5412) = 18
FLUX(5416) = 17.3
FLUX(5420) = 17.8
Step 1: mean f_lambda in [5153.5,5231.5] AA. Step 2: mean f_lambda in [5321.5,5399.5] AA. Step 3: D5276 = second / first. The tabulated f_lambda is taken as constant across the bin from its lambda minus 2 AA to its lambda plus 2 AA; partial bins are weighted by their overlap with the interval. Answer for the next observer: 1.02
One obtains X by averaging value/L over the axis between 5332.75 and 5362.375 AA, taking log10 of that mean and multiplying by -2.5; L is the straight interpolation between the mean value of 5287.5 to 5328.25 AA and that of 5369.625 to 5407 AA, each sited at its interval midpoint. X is -0.02 mag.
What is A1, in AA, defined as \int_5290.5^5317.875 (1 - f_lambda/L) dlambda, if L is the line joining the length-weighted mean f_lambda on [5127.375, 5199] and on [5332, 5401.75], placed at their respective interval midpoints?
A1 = 1.1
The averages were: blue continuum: 16.6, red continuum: 17.8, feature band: 16.7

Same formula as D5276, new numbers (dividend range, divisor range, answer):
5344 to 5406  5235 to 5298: 1.04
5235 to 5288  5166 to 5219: 1.01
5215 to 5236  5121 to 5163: 1.10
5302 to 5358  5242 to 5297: 1.01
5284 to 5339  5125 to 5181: 1.01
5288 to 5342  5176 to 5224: 0.99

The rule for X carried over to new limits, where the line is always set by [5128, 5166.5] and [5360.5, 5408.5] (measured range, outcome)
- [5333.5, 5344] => -0.02 mag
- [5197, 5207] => -0.01 mag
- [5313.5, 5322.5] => 0.07 mag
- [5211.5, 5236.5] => -0.06 mag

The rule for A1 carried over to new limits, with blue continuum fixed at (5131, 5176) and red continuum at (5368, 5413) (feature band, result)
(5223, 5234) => -0.6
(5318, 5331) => 1.1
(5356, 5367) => 0.5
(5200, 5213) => 0.1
